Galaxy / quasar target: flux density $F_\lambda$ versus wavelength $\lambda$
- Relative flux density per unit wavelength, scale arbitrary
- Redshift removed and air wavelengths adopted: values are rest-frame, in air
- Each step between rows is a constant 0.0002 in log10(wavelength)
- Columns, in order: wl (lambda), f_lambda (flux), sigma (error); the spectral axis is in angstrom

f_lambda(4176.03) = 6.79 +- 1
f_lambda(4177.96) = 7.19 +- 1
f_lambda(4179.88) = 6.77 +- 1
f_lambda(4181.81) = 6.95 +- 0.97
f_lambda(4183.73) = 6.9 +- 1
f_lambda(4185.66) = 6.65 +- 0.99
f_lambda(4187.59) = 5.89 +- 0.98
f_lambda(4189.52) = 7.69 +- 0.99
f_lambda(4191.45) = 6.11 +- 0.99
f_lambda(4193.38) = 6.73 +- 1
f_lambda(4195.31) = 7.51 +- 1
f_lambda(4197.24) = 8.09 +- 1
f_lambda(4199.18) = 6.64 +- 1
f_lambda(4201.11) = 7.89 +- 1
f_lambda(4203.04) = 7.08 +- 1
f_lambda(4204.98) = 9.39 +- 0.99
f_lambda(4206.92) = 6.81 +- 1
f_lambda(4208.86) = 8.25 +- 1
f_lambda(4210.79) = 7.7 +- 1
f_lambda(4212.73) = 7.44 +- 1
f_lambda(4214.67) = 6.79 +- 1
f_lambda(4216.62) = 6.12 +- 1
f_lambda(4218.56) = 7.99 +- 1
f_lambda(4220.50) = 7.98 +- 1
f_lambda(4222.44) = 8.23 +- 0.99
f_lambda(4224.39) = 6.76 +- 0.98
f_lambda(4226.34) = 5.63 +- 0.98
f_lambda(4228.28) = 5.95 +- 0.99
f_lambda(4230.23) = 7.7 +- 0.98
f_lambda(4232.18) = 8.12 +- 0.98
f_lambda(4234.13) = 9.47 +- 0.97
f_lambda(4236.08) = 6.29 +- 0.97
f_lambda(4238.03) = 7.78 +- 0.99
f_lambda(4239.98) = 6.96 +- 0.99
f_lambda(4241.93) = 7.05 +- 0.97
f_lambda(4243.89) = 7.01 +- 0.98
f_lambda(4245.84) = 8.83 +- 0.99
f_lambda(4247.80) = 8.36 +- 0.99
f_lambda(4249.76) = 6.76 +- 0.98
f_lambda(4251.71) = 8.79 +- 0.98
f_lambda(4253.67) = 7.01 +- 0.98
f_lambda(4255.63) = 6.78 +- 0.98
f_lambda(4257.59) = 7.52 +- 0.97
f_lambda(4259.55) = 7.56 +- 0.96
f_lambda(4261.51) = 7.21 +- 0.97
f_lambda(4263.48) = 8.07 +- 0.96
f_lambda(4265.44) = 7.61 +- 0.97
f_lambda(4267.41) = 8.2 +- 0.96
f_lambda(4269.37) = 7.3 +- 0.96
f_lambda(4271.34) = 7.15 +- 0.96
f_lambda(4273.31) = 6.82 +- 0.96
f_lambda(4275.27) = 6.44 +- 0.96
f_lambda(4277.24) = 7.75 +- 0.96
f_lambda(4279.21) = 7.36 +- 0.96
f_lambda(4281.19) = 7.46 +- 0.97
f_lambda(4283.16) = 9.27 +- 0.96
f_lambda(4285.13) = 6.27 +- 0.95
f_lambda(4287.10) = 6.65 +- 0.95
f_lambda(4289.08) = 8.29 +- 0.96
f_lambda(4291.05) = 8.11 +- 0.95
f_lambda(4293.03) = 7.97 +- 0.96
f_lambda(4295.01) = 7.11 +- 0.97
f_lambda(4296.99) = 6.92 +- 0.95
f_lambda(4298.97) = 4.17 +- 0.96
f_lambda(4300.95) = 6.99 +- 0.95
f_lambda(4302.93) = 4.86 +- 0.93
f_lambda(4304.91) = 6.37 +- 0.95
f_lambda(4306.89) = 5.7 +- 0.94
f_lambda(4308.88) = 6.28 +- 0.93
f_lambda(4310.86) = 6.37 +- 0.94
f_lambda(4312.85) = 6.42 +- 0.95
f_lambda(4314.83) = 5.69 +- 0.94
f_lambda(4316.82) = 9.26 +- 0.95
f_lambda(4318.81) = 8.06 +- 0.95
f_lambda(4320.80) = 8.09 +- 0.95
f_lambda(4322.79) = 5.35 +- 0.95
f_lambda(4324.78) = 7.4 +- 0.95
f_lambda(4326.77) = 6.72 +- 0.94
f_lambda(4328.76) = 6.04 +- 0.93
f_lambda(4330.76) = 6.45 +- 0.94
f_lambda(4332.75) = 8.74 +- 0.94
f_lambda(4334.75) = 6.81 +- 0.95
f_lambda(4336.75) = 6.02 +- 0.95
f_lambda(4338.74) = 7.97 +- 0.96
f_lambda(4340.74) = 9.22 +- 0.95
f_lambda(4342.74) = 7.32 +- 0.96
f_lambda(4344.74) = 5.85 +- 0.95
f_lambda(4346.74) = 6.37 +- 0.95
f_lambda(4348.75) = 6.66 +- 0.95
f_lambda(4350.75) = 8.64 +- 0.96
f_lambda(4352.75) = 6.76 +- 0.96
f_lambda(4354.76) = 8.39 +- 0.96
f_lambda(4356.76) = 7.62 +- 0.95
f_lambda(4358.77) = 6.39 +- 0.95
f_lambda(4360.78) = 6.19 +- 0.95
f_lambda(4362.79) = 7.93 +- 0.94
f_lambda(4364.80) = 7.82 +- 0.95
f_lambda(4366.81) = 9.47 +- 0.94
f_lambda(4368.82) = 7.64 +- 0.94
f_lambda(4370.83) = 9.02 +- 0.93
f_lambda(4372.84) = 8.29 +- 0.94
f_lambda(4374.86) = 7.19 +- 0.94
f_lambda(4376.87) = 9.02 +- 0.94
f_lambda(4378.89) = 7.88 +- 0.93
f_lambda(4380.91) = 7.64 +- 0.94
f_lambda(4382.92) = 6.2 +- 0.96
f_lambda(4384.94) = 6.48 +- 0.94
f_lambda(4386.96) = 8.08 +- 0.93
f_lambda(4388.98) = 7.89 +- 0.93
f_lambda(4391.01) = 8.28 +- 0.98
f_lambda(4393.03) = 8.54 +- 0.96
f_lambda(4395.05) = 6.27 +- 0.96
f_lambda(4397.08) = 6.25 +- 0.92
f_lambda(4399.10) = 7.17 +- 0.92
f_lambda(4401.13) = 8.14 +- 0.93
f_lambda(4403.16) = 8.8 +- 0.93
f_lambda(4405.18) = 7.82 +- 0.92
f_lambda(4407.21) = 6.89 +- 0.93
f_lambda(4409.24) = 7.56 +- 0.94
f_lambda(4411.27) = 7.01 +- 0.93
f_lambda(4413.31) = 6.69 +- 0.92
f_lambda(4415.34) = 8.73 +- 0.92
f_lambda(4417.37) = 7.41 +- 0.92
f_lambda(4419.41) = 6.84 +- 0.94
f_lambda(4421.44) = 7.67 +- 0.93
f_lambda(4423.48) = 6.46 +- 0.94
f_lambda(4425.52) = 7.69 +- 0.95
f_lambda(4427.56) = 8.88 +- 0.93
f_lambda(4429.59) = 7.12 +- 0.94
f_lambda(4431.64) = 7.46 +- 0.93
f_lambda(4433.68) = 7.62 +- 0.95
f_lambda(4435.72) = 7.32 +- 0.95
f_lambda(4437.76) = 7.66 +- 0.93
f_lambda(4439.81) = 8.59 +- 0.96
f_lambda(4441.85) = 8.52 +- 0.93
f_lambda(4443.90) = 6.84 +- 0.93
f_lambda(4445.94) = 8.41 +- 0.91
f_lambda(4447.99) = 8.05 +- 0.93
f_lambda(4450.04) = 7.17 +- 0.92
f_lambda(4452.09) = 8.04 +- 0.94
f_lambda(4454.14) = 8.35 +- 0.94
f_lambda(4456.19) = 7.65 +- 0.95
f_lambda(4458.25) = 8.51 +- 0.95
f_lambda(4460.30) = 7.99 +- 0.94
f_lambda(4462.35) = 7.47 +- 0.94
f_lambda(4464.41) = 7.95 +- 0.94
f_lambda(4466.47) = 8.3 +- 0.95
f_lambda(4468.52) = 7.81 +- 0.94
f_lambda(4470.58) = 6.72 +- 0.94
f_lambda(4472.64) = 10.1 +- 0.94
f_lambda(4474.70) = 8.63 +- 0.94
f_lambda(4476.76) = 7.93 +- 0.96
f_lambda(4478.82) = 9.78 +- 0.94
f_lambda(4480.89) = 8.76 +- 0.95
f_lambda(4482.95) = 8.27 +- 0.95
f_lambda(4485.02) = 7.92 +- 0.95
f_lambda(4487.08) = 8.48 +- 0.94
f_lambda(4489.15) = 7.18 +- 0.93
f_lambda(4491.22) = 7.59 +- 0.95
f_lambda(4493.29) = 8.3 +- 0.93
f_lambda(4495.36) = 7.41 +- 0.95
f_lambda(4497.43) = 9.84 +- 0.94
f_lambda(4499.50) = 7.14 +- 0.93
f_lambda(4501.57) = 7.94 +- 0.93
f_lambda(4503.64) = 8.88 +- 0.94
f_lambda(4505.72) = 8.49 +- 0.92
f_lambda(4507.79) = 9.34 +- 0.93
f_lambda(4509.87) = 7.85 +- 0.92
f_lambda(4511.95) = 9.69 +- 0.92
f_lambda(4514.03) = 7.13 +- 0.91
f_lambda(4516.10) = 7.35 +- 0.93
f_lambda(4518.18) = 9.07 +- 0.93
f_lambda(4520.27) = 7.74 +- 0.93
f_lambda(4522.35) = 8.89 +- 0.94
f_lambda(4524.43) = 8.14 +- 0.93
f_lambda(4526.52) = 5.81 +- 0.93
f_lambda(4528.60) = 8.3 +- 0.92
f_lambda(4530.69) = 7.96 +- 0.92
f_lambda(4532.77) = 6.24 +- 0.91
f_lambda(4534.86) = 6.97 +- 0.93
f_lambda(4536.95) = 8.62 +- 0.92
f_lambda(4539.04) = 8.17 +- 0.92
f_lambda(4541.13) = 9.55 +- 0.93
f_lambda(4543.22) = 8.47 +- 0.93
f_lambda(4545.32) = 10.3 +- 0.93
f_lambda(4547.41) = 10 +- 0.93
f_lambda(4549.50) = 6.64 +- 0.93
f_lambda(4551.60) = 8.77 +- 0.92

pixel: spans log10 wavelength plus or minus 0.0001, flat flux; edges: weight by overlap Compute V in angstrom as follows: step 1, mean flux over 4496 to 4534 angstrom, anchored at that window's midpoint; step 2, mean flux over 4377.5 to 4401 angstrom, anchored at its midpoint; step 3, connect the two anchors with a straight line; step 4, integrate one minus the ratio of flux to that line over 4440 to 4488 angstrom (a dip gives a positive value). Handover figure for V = -2.21 angstrom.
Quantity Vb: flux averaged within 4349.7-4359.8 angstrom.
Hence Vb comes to 7.55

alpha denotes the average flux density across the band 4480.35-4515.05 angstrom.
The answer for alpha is 8.24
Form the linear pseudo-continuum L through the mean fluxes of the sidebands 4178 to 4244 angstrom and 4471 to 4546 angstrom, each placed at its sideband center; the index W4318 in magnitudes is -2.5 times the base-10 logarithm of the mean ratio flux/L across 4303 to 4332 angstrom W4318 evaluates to 0.14 mag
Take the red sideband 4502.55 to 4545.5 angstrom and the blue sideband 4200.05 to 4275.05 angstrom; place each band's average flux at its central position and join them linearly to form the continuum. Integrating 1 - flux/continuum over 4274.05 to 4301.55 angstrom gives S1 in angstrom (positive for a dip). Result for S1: 1.5 angstrom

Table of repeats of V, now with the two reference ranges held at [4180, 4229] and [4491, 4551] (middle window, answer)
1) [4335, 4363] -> 1.6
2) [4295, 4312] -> 3.3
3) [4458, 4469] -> 0.1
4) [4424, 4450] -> 0.5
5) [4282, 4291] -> -0.3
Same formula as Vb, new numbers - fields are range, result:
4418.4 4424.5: 6.99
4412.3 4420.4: 7.42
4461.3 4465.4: 7.71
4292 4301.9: 6.63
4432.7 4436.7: 7.47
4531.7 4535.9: 6.62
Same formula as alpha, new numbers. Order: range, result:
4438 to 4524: 8.19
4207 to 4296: 7.46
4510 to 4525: 8.27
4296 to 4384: 7.14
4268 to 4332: 6.92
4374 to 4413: 7.52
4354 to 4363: 7.22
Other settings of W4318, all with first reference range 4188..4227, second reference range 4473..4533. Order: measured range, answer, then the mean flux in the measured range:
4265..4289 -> 0.02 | 7.39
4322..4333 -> 0.15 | 6.68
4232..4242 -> -0.03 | 7.63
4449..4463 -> 0.02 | 7.9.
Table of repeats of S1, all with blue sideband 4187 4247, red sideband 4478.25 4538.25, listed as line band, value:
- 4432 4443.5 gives 0.1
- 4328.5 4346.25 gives 1.1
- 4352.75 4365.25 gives 0.6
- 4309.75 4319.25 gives 0.6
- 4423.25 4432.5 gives 0.3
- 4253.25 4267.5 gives 0.0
